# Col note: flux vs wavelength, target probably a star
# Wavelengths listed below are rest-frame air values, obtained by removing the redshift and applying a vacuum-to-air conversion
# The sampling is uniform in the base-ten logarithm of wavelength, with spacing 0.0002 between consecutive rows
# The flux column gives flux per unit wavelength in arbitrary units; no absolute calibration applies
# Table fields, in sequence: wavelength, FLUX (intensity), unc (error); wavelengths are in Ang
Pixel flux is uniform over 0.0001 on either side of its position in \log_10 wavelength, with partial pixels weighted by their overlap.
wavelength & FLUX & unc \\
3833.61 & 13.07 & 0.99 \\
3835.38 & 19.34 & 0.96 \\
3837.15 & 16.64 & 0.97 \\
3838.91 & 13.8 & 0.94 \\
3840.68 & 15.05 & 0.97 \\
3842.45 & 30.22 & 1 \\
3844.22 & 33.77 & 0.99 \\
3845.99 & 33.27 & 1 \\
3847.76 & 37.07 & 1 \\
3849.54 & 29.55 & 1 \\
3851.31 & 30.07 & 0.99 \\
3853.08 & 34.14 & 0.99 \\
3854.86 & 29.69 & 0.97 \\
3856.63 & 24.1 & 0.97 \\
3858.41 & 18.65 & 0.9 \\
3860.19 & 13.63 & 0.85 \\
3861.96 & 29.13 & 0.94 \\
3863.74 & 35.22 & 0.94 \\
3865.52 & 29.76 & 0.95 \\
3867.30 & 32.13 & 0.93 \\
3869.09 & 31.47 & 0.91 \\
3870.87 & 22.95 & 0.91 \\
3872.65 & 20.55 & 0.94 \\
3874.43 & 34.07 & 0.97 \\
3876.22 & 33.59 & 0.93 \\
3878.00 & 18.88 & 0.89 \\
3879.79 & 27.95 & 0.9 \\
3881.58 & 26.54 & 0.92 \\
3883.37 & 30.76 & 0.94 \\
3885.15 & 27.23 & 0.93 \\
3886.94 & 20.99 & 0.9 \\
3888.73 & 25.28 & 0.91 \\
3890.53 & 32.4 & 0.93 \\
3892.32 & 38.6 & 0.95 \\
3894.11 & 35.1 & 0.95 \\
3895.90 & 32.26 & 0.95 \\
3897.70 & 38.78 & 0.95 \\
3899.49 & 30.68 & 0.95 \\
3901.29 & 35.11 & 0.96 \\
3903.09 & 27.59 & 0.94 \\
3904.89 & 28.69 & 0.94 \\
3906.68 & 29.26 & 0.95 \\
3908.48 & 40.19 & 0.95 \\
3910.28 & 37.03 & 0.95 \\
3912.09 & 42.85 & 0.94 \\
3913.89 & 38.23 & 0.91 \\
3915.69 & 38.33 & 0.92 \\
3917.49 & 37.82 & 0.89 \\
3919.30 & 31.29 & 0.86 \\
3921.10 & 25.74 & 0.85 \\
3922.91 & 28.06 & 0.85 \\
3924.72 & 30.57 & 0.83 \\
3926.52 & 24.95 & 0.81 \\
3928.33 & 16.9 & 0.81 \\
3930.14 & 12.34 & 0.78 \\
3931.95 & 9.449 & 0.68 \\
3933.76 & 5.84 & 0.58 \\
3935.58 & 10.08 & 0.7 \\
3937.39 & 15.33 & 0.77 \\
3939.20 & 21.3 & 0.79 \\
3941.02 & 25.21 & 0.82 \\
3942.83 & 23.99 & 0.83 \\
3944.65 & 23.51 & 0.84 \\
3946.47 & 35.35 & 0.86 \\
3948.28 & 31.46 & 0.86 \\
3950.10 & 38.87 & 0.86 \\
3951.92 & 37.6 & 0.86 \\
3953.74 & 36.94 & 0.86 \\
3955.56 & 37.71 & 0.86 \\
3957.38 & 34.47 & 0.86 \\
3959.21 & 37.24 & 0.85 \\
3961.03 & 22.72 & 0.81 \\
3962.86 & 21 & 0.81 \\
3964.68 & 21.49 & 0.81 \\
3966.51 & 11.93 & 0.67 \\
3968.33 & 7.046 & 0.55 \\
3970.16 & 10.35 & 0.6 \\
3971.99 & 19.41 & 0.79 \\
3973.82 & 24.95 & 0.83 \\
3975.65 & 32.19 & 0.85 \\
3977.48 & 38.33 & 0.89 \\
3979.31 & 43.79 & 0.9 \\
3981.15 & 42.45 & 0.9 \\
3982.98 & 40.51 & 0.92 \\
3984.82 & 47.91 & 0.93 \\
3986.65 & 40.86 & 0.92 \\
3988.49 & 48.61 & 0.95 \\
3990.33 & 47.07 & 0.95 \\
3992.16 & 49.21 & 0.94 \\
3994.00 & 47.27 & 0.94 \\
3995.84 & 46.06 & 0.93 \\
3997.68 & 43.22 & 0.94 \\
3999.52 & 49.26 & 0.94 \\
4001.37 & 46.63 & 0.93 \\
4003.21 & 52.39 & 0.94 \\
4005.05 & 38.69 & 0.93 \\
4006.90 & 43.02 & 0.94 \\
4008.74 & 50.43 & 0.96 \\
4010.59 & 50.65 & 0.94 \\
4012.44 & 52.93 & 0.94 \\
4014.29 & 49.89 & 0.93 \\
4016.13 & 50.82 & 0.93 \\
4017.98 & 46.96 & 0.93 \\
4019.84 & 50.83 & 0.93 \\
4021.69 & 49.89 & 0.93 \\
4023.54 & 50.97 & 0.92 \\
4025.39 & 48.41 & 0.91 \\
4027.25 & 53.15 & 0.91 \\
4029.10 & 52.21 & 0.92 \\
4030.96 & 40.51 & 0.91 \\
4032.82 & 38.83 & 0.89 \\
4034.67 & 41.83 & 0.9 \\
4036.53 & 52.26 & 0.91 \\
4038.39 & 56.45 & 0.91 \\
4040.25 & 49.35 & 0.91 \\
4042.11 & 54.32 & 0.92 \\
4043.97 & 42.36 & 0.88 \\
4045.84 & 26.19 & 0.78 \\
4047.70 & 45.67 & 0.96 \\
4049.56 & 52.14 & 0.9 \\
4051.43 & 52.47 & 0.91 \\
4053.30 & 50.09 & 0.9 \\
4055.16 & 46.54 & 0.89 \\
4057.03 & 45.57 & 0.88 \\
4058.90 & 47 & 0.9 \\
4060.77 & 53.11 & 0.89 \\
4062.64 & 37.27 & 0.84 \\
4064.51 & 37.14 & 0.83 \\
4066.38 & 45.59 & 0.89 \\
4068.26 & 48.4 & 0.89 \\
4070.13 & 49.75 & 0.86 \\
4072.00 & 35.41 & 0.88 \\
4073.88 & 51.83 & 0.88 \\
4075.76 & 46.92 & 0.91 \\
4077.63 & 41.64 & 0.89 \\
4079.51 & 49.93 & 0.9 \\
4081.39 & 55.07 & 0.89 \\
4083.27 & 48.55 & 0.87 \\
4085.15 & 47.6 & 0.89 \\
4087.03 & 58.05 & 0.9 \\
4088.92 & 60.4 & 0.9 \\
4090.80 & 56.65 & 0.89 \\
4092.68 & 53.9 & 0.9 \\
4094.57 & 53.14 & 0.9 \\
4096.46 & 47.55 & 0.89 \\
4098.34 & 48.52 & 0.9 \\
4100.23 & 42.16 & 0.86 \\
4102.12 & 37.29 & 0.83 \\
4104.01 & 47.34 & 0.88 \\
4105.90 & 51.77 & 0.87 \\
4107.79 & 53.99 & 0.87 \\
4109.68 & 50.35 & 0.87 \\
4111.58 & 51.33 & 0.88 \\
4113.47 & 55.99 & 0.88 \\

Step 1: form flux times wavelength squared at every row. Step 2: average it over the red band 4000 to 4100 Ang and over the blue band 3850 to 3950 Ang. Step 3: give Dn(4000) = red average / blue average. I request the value 1.86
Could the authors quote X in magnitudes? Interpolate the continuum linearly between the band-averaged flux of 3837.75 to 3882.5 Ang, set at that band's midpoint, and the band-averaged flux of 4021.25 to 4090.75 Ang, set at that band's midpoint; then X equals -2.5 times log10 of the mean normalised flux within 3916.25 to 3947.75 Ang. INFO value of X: 0.470 mag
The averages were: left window 27.3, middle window 22.5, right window 47.8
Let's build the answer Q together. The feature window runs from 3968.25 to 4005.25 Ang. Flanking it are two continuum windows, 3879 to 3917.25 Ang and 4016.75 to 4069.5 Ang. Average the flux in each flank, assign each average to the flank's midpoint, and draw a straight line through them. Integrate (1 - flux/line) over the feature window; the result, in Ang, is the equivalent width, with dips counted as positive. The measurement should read 1.8 Ang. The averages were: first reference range 32.7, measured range 39.6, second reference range 47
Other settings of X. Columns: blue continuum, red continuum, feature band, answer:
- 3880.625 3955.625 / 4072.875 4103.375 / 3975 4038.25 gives -0.17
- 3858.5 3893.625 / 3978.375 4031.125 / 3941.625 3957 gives 0.18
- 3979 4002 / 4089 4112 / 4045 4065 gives 0.07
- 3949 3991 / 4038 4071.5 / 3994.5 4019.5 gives -0.24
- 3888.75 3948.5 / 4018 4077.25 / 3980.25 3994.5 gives -0.19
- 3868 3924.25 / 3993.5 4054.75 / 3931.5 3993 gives 0.34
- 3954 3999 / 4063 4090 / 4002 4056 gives -0.16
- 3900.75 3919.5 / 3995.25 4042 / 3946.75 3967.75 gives 0.34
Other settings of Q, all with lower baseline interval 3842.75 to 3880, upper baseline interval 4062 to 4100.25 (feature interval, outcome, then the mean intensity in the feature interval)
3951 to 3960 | 0.1 Ang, 36.8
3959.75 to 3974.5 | 7.9 Ang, 17.7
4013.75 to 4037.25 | -2.5 Ang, 48.1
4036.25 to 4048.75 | -0.4 Ang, 46.4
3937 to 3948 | 3.4 Ang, 25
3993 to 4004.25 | -1.7 Ang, 47.4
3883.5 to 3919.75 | -1.2 Ang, 33.4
